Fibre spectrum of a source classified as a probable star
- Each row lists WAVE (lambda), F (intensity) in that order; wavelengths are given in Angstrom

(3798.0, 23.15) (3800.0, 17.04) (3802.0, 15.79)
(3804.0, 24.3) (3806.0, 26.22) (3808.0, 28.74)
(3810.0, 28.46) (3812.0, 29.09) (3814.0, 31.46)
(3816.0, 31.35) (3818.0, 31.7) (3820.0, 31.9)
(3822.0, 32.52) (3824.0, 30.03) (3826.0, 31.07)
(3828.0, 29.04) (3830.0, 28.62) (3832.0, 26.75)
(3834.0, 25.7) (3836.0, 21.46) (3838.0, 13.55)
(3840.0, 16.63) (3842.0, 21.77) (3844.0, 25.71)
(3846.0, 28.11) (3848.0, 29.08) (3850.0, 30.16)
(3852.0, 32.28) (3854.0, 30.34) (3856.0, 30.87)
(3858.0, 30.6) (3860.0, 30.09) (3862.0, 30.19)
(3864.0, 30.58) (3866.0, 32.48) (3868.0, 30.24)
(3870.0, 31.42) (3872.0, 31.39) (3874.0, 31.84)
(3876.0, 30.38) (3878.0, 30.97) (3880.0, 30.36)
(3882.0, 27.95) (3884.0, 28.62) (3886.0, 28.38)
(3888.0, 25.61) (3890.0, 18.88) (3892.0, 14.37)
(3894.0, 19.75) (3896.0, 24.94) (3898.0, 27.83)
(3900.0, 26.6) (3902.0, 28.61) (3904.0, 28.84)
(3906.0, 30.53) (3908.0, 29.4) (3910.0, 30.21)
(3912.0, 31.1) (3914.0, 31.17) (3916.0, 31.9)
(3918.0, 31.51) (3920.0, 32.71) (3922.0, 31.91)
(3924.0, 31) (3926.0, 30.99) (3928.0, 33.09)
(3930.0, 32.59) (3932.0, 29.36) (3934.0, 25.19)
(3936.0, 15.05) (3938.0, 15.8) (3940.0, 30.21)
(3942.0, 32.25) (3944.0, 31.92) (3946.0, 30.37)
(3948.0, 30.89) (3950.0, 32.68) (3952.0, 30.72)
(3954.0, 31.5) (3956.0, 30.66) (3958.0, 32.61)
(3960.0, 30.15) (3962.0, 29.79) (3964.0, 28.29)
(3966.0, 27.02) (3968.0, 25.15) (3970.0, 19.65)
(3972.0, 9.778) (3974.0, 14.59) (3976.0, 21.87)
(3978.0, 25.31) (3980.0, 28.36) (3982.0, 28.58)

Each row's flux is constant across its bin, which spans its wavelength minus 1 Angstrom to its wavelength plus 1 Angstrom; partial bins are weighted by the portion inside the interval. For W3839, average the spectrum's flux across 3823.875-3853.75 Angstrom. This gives 26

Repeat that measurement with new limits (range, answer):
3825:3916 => 27.7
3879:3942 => 27.6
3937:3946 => 27.9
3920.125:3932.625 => 31.6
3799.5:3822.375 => 27.5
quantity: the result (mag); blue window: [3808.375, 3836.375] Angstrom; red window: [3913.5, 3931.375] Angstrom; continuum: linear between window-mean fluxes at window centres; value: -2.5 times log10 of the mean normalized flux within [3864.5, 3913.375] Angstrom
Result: 0.11 mag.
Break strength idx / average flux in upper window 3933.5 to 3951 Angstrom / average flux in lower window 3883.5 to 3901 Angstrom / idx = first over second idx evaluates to 1.15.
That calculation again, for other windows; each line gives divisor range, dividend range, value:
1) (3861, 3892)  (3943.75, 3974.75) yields 0.95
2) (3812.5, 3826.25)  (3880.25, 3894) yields 0.77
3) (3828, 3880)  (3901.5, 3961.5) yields 1.06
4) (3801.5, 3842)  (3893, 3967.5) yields 1.09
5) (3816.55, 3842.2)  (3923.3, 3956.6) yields 1.10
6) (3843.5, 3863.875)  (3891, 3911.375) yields 0.88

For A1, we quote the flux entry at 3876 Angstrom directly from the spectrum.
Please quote 30.38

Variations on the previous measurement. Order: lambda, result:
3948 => 30.89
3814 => 31.46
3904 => 28.84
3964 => 28.29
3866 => 32.48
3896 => 24.94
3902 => 28.61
